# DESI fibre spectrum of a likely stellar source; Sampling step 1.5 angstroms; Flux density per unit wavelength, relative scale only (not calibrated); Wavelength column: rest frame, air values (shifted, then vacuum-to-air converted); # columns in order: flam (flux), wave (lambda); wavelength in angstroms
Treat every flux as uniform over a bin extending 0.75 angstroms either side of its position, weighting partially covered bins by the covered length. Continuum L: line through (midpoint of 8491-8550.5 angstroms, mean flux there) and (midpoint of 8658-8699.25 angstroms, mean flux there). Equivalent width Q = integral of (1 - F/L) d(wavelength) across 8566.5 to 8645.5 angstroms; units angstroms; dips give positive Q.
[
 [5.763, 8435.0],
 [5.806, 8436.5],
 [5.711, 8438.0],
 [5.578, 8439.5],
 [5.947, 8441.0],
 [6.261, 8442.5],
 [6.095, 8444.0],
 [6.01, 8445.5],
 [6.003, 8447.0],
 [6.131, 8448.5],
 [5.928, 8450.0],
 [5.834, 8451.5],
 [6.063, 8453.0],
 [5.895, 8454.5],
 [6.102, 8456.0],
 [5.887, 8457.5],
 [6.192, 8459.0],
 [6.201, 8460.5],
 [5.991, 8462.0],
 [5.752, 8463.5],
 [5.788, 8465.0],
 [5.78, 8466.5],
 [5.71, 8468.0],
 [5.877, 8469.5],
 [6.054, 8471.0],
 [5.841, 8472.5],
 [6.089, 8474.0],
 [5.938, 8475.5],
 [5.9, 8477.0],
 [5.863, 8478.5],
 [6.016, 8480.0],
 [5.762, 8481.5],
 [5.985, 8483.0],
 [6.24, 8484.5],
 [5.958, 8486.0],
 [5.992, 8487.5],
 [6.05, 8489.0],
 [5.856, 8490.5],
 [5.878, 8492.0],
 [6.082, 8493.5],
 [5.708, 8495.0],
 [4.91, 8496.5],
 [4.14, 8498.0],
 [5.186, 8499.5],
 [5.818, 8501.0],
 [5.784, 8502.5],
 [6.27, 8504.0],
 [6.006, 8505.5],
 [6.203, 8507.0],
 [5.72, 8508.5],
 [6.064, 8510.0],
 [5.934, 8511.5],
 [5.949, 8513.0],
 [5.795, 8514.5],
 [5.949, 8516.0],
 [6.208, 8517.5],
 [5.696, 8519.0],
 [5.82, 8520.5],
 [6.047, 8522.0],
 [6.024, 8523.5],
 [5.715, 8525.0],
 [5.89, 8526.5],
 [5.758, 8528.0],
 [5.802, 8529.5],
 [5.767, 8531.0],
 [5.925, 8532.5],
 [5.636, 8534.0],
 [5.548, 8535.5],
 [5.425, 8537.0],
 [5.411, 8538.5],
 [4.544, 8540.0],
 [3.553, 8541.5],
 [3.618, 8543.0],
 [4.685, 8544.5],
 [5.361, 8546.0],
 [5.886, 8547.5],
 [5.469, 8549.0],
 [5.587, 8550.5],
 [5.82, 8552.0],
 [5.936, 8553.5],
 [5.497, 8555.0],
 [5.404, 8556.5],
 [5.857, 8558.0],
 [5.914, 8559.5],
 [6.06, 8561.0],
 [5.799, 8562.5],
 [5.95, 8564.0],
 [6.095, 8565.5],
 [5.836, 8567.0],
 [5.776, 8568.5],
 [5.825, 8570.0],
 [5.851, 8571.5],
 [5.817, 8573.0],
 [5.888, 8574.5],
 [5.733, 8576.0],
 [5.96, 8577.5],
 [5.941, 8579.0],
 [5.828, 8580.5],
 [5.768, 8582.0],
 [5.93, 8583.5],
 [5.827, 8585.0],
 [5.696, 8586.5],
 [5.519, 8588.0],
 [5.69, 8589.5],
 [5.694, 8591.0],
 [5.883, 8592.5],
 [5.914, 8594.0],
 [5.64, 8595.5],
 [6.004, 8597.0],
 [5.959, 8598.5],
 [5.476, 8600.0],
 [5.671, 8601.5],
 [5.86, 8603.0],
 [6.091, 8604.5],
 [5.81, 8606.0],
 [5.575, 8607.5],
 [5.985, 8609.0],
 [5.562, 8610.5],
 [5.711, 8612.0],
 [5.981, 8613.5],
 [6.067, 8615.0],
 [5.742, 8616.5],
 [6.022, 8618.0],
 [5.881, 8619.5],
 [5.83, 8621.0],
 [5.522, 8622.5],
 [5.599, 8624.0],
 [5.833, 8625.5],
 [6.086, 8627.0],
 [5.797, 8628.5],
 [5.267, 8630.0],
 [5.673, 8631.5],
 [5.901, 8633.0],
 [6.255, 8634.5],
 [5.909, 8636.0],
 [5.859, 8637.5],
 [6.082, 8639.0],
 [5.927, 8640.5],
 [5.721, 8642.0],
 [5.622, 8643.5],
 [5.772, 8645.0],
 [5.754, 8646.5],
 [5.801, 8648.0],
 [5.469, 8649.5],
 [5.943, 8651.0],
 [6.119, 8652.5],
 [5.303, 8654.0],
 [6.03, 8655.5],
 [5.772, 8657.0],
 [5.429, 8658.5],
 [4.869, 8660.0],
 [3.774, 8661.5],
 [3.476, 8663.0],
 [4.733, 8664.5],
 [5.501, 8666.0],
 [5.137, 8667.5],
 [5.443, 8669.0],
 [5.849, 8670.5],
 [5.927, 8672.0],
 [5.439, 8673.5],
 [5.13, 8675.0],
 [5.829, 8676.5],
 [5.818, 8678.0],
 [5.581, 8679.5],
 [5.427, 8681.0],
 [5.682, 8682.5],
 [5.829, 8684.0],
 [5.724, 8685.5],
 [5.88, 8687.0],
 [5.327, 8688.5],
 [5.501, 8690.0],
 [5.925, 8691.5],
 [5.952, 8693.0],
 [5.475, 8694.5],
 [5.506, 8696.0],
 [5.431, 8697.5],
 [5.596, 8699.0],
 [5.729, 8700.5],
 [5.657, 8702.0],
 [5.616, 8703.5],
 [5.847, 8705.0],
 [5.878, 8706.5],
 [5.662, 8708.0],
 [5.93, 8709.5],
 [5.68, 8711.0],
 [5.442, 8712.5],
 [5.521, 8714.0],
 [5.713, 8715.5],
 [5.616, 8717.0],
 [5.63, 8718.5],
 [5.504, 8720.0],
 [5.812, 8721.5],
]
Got -4.8 angstroms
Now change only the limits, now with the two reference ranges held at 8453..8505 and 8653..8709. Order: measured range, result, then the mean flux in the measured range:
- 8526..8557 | 2.0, 5.35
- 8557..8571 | -0.5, 5.89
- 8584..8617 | -1.0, 5.79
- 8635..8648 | -0.7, 5.84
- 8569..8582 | -0.4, 5.85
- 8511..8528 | -0.4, 5.9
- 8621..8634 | -0.3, 5.73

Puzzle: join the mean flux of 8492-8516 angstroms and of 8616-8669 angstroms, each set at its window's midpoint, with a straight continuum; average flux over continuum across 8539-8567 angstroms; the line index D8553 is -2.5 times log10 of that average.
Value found 0.05 mag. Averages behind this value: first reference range 5.72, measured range 5.4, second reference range 5.58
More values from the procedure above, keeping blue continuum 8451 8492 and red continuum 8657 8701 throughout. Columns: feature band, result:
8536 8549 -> 0.18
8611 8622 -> -0.06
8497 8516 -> 0.02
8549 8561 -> 0.00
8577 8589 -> -0.03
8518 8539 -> 0.01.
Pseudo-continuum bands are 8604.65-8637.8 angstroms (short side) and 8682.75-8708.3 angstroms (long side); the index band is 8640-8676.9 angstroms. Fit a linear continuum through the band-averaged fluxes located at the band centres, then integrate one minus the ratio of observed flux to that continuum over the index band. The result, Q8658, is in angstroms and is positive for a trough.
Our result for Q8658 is 2.1 angstroms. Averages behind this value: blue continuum 5.82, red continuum 5.68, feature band 5.42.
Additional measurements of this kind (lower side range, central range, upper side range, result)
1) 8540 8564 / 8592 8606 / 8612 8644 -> -0.4 angstroms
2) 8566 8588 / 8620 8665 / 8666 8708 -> 1.1 angstroms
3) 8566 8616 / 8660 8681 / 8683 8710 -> 1.9 angstroms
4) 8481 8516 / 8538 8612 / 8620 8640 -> 2.1 angstroms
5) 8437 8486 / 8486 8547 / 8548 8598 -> 2.9 angstroms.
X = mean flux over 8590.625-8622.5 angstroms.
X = 5.82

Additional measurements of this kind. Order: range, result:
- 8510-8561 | 5.57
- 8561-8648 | 5.82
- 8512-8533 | 5.88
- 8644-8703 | 5.5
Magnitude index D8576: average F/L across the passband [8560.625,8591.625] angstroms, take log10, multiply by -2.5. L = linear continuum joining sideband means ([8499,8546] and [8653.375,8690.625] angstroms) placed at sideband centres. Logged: -0.06 mag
